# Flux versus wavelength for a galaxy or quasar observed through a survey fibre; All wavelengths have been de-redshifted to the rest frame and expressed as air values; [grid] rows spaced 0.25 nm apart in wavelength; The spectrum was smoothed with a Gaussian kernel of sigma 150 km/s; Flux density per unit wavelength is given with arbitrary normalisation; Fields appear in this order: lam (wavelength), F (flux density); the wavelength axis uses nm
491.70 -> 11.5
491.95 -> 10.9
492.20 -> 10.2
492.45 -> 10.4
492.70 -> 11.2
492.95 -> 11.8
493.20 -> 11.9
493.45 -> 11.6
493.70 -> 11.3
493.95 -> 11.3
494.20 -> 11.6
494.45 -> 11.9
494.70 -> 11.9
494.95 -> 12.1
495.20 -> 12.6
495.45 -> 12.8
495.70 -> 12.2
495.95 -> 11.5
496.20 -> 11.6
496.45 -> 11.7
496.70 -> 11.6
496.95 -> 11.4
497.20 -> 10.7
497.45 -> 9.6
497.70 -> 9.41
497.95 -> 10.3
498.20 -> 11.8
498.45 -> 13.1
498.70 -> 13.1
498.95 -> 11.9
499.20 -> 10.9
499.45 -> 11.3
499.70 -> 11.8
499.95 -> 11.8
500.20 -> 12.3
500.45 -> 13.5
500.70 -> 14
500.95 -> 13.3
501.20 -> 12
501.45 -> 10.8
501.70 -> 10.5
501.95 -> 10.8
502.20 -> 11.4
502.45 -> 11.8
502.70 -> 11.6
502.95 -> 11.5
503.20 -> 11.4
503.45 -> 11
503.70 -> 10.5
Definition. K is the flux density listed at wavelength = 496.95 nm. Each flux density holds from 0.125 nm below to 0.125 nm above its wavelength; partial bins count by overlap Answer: 11.4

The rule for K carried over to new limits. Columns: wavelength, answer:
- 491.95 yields 10.9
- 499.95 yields 11.8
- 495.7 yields 12.2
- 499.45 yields 11.3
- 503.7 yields 10.5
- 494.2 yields 11.6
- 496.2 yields 11.6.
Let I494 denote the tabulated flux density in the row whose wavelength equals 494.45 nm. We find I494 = 11.9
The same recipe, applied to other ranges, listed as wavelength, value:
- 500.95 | 13.3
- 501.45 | 10.8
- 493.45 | 11.6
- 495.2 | 12.6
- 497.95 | 10.3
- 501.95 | 10.8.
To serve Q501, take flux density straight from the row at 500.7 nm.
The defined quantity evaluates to 14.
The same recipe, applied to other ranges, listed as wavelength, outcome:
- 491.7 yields 11.5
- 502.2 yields 11.4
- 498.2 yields 11.8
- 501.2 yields 12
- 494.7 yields 11.9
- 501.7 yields 10.5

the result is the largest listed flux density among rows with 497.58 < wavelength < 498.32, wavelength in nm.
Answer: 11.8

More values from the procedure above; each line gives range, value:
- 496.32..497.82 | 11.7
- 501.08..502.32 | 12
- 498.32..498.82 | 13.1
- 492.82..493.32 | 11.9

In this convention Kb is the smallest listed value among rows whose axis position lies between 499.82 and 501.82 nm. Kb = 10.5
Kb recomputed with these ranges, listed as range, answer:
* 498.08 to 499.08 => 11.8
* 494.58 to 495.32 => 11.9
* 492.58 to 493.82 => 11.2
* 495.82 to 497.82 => 9.41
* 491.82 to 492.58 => 10.2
